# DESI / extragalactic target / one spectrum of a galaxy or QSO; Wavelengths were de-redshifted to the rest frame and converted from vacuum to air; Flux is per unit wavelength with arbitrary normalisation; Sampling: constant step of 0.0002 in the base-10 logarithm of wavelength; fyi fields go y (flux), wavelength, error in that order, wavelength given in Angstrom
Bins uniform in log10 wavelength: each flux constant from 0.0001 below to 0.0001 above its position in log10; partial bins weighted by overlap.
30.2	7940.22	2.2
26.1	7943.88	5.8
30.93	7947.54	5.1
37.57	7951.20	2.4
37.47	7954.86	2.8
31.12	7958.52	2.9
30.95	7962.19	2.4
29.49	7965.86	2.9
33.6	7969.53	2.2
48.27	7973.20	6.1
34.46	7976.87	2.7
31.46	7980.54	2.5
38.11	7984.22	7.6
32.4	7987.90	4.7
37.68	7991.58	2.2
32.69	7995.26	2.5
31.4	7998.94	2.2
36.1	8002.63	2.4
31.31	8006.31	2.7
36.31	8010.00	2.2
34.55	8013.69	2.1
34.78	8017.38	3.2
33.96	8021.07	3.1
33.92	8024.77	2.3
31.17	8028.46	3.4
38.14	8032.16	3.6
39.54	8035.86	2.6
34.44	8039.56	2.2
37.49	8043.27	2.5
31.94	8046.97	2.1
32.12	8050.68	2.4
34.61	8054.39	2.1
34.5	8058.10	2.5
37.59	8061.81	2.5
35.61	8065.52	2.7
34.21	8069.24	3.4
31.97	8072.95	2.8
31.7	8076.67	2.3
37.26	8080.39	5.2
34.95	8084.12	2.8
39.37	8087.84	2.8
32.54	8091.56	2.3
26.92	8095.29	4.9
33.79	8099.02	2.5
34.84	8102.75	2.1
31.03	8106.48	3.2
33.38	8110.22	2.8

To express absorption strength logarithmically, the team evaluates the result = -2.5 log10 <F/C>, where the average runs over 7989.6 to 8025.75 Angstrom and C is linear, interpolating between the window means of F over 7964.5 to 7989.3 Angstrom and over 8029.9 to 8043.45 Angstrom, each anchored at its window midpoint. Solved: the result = 0.07 mag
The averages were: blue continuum 35.6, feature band 34.3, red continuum 37.2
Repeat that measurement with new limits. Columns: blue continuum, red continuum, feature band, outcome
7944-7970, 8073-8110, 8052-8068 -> -0.067 mag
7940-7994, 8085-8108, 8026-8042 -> -0.068 mag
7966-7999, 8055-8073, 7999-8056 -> 0.021 mag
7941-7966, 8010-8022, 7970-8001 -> -0.073 mag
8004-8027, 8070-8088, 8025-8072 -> -0.020 mag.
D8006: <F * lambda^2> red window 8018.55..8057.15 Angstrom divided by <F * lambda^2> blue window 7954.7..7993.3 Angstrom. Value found 1.0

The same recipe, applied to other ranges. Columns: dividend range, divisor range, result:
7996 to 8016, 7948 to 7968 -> 1.03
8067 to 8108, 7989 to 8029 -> 1.00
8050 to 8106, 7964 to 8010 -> 1.00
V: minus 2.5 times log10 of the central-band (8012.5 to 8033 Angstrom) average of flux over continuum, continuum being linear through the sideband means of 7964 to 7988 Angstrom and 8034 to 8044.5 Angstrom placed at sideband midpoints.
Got 0.076 mag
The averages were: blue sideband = 35.6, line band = 34.2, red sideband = 37.1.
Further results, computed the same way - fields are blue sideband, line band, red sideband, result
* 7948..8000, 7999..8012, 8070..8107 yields 0.01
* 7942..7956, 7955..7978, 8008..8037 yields -0.05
